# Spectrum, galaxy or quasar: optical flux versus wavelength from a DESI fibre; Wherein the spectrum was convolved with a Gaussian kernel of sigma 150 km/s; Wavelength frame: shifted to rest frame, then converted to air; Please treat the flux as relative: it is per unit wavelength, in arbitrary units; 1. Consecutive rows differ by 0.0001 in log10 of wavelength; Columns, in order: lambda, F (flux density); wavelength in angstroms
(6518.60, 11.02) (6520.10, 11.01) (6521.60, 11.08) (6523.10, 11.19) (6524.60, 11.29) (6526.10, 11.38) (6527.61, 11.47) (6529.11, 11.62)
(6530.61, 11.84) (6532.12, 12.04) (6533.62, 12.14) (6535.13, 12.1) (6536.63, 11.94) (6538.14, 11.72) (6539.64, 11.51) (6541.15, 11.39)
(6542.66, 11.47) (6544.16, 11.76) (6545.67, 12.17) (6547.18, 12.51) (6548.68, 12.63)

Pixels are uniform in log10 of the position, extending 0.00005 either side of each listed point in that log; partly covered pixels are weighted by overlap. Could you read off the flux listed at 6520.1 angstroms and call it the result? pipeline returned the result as 11.01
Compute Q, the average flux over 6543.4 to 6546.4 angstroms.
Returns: 12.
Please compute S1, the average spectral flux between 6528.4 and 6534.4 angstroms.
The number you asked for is 11.9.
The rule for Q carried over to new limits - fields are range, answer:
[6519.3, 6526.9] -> 11.2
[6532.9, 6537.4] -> 12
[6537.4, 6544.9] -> 11.6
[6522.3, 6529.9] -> 11.4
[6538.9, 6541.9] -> 11.4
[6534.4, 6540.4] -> 11.8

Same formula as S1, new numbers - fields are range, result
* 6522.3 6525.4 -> 11.3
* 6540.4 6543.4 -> 11.4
